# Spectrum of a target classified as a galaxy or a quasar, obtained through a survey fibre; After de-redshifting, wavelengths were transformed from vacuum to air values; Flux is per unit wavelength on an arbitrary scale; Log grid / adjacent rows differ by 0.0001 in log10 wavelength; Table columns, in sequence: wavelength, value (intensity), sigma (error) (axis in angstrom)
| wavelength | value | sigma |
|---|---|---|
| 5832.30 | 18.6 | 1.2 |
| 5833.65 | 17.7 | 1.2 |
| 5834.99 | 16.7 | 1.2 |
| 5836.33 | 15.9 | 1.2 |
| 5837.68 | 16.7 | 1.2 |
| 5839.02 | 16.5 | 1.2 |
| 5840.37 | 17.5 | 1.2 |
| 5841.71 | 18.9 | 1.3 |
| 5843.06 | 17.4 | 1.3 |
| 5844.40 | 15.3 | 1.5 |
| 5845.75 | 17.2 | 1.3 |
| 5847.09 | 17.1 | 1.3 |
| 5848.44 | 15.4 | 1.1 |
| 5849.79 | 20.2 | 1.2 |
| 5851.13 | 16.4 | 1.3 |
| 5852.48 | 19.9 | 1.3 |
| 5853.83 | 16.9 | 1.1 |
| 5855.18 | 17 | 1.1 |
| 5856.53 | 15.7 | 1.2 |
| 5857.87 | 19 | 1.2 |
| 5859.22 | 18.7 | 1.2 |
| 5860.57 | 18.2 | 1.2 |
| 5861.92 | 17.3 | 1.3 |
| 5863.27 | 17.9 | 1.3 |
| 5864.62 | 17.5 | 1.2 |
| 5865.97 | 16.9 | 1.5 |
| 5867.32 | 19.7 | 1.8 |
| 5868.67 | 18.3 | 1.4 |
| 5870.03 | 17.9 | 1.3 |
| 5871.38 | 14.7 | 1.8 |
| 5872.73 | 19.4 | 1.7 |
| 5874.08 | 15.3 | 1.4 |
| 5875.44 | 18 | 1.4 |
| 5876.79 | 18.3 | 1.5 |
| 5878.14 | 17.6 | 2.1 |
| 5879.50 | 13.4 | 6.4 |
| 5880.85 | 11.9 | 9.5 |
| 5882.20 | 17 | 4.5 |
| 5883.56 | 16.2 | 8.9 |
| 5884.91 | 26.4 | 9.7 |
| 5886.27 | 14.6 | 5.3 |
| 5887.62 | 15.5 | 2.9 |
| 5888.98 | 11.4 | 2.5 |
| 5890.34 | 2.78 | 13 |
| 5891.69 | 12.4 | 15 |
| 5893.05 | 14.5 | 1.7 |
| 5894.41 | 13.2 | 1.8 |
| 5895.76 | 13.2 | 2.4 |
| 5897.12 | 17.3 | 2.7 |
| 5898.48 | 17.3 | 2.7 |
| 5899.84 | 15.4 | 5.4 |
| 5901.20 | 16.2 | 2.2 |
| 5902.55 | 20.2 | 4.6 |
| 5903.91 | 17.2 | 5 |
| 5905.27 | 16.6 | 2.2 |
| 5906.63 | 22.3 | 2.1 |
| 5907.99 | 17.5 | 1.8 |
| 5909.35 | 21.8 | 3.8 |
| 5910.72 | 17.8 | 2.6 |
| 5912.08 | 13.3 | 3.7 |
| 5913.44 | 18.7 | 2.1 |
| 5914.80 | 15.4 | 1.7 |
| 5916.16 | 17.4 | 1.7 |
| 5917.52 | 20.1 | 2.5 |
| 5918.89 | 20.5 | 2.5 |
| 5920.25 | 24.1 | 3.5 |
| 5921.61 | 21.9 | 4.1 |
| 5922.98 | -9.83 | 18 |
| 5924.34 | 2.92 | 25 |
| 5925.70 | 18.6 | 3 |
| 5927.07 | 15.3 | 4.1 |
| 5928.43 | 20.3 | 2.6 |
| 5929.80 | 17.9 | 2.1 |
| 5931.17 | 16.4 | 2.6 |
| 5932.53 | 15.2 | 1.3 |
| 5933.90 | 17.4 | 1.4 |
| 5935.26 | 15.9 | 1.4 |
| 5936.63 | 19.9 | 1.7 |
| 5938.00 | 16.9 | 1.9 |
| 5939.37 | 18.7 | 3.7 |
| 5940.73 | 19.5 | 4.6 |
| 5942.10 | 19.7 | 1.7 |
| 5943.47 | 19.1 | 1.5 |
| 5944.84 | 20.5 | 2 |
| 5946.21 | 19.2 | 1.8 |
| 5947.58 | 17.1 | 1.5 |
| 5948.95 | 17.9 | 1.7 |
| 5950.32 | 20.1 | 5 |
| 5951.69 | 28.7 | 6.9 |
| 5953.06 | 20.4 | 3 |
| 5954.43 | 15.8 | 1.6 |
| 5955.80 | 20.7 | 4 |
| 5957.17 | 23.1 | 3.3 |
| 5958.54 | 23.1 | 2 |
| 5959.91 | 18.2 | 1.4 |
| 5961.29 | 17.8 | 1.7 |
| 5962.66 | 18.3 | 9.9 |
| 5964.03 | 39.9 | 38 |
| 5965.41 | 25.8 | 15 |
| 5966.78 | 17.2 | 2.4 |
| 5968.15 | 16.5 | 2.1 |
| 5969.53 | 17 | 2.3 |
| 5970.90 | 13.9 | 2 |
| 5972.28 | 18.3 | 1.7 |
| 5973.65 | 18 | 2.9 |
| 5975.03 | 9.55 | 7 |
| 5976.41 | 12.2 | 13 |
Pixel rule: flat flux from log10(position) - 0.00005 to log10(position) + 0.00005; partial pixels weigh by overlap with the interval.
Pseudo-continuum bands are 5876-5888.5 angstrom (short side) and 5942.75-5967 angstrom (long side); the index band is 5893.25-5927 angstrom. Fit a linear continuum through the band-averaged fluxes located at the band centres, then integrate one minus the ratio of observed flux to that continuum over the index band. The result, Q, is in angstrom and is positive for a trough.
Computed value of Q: 4.13 angstrom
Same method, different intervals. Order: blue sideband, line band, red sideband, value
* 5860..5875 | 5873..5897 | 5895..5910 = 3.66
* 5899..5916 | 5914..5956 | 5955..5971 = 4.23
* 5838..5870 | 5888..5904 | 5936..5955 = 3.75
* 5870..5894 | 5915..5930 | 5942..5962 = 2.29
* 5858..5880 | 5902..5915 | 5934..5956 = 0.20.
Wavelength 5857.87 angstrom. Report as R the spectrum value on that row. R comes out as 19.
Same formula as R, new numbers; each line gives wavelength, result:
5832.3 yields 18.6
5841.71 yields 18.9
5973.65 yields 18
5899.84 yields 15.4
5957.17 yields 23.1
